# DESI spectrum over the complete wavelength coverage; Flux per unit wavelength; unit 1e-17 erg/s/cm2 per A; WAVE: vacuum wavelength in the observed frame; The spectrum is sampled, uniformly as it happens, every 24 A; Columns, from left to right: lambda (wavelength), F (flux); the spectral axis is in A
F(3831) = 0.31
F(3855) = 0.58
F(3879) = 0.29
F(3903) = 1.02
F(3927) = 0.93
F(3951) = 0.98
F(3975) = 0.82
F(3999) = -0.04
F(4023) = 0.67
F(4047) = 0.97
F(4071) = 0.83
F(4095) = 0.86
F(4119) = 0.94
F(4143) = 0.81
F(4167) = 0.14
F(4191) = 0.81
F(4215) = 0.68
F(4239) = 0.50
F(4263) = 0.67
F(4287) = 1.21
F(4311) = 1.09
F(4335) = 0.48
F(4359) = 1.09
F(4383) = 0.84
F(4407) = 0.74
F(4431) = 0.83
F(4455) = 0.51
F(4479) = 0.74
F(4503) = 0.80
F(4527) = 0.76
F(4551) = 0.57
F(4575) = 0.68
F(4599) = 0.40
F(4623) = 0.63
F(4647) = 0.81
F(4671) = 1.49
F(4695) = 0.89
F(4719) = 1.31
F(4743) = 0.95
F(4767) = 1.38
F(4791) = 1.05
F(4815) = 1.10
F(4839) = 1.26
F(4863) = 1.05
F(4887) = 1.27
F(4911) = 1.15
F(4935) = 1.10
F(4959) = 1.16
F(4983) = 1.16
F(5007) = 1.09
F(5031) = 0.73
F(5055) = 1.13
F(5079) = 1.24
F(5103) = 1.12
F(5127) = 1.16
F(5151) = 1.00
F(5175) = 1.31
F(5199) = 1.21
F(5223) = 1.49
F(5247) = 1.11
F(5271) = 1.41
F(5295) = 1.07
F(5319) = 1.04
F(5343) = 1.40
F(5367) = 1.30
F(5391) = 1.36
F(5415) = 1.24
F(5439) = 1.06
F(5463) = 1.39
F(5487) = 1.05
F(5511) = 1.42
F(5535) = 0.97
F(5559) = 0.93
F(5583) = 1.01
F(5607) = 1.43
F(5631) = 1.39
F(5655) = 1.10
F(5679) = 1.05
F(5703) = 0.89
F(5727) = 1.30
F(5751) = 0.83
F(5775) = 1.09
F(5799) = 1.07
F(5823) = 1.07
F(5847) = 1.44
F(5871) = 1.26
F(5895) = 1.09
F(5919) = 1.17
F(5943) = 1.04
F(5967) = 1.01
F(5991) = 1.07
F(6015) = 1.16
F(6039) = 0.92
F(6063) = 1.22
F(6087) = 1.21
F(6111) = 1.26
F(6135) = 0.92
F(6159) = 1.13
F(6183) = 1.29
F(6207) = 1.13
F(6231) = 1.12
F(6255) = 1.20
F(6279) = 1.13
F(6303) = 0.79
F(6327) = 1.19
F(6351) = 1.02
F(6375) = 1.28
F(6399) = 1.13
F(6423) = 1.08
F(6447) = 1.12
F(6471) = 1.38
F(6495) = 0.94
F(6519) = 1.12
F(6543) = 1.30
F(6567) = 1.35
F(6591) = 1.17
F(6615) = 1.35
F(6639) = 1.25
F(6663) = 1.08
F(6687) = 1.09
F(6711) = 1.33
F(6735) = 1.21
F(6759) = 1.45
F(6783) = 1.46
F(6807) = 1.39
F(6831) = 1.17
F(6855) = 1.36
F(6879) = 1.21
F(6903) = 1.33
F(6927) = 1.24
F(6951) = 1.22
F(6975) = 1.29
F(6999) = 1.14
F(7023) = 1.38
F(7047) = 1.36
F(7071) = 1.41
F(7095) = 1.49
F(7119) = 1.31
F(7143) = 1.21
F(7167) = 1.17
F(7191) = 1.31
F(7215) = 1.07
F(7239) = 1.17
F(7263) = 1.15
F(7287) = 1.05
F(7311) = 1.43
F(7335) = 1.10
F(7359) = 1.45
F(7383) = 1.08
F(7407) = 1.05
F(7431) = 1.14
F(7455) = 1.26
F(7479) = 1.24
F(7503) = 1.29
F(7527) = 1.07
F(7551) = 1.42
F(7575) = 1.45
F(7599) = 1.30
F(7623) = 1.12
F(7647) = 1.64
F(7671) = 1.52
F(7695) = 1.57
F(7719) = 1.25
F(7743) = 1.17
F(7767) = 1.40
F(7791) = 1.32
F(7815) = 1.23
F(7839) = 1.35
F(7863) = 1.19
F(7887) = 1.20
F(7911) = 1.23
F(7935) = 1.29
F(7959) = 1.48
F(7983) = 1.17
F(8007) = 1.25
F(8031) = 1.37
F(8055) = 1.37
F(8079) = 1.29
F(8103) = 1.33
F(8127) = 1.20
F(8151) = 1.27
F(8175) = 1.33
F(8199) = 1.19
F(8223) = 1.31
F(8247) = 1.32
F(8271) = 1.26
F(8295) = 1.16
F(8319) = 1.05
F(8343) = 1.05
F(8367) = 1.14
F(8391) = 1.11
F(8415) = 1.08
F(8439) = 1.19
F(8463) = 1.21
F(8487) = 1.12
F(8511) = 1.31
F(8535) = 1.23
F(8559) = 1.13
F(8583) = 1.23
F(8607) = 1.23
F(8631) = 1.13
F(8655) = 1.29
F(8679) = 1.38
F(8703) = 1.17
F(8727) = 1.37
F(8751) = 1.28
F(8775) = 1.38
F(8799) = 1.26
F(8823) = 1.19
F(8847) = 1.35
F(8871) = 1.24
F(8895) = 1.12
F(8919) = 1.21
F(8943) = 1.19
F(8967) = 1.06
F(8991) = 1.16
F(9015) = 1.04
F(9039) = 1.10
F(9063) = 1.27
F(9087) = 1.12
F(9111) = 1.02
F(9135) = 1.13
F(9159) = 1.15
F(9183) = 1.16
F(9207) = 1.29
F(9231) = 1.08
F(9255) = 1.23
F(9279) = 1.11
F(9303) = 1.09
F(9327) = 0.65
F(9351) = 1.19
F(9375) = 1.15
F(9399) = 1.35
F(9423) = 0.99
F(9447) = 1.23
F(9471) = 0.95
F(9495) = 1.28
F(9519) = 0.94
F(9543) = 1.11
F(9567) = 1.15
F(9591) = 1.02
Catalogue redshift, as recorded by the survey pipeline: 0.167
